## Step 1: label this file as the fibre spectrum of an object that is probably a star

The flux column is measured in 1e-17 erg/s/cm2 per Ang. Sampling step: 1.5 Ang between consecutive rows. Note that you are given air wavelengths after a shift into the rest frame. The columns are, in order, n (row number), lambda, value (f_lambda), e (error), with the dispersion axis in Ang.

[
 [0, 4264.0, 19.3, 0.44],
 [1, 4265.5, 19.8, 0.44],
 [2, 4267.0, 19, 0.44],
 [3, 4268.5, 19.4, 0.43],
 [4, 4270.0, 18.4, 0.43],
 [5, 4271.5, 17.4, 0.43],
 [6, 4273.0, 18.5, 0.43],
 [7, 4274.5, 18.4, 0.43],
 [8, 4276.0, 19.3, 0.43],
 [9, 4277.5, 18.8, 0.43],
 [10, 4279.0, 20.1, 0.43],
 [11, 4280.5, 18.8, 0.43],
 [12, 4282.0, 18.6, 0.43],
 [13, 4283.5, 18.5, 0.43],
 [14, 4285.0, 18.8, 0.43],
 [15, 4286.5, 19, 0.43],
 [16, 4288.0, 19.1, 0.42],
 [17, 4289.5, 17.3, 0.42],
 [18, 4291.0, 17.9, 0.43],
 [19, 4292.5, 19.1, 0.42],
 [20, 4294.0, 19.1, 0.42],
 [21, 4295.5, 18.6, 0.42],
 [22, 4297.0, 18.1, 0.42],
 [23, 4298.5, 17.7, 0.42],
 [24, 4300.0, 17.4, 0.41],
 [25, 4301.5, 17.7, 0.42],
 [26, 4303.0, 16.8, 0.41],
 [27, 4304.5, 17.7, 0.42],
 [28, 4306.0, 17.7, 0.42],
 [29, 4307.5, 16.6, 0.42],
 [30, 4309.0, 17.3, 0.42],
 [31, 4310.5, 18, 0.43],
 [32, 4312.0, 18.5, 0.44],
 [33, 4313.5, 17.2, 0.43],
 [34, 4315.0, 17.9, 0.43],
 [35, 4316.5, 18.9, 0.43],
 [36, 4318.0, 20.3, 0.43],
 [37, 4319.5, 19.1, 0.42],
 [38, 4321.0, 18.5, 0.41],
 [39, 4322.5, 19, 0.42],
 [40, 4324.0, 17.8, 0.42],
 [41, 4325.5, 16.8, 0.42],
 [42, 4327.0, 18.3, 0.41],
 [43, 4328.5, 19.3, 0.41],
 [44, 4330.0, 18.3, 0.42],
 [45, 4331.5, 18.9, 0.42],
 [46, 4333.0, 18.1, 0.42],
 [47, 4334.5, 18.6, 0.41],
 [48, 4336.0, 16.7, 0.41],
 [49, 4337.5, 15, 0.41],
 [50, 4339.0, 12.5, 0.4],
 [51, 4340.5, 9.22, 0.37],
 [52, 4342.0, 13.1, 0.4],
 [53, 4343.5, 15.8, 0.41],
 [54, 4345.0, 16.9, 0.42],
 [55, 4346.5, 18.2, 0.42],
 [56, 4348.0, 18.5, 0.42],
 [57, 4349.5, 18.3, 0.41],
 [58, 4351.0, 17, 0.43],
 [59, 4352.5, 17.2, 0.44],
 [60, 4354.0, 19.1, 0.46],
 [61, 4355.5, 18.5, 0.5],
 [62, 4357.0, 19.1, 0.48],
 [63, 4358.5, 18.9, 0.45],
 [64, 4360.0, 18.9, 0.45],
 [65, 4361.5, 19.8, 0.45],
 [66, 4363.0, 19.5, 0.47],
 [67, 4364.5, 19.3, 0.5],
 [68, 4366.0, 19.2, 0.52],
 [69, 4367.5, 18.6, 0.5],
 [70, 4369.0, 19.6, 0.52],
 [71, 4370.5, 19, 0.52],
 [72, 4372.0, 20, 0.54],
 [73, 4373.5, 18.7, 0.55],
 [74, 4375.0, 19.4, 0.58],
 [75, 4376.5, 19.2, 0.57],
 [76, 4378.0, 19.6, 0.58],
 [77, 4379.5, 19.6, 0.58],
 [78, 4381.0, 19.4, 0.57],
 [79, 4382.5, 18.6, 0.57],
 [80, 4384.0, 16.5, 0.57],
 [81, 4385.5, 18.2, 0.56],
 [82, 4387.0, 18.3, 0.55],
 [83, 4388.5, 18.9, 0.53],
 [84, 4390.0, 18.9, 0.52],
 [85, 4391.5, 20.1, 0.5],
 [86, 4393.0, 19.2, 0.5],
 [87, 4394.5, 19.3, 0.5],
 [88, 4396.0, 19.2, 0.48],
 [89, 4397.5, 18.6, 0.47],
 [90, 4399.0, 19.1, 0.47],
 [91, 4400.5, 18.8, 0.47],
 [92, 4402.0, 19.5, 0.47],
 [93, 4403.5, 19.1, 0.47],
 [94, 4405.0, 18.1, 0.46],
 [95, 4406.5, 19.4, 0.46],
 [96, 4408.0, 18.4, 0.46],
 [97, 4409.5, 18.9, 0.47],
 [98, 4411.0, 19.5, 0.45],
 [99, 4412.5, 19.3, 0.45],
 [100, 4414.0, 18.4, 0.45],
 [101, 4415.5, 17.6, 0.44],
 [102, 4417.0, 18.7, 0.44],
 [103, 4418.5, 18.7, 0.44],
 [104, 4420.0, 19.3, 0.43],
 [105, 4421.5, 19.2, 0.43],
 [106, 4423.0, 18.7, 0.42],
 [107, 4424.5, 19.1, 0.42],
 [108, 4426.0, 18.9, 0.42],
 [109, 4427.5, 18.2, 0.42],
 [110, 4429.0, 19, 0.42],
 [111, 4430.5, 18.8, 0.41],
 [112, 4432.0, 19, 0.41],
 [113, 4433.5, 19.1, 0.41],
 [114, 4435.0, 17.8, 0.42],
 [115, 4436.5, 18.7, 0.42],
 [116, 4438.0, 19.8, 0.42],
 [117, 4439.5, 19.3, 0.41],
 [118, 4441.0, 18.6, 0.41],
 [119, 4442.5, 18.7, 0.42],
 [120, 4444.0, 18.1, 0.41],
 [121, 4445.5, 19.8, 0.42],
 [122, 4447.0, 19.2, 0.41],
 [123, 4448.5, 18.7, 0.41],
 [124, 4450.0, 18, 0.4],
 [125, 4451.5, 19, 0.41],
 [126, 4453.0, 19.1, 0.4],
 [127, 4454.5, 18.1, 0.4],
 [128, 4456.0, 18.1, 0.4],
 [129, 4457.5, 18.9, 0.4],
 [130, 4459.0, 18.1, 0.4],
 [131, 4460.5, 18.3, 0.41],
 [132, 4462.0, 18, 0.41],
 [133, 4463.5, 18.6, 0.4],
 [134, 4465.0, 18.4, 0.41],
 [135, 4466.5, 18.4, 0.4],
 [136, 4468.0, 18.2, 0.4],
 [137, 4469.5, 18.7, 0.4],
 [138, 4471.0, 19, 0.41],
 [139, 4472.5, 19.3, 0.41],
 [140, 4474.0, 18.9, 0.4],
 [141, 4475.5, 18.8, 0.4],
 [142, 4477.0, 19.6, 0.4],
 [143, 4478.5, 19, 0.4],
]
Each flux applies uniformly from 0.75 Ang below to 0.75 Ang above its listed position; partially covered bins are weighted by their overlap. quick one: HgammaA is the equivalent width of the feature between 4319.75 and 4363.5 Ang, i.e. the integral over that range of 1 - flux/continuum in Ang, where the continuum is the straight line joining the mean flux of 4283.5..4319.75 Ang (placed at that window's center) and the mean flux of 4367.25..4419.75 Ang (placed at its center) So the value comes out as 2.5 Ang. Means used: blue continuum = 18.2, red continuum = 18.9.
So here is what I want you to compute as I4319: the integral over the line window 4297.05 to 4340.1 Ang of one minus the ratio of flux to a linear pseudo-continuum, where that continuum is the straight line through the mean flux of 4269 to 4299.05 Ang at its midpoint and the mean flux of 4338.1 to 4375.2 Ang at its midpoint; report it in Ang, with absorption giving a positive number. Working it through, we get 1.21 Ang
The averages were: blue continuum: 18.6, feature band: 17.7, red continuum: 17.7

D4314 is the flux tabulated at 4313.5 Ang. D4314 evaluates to 17.2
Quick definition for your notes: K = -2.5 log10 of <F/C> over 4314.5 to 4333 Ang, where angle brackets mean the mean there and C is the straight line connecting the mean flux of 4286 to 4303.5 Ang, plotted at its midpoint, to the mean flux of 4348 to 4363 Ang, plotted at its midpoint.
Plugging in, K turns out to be -0.01 mag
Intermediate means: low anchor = 18.2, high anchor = 18.6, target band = 18.6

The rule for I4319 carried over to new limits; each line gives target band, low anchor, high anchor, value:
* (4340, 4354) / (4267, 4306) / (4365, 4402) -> 1.8 Ang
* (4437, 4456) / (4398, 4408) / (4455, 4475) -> -0.2 Ang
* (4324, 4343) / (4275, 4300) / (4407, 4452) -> 2.4 Ang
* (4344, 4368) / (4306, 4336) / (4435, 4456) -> -0.2 Ang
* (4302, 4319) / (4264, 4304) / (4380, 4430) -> 0.6 Ang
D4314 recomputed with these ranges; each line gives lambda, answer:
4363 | 19.5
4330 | 18.3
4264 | 19.3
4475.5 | 18.8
